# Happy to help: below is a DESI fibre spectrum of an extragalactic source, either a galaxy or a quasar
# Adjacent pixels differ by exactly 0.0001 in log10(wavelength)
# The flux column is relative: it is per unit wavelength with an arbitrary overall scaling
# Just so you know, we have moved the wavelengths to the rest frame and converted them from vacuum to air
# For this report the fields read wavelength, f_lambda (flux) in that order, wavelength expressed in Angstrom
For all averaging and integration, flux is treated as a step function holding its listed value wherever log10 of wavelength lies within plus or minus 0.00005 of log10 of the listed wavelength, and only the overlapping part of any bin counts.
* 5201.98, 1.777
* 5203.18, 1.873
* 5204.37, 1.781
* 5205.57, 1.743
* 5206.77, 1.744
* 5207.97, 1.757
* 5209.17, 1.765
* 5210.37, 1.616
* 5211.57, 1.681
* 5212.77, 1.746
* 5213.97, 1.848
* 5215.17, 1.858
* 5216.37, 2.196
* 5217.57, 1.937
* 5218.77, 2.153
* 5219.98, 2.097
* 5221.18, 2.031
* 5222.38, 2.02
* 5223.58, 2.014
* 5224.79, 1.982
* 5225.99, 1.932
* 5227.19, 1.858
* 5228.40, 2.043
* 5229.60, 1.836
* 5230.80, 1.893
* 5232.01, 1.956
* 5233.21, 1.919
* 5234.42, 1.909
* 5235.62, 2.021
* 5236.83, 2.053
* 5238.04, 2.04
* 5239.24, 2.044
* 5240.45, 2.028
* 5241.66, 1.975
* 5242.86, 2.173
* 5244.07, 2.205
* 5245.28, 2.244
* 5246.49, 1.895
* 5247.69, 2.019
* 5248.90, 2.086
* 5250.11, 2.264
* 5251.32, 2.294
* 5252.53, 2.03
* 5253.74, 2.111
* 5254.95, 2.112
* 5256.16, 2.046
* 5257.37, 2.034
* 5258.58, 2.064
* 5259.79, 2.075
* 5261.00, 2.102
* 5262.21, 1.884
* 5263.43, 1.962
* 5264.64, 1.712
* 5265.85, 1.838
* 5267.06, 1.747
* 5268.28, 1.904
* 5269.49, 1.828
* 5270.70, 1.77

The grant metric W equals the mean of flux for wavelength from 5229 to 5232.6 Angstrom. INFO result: 1.9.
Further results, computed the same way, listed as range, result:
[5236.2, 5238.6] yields 2.04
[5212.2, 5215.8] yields 1.82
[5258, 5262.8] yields 2.03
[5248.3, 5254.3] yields 2.16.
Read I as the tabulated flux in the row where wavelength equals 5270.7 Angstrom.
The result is 1.77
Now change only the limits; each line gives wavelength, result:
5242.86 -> 2.173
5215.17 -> 1.858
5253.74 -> 2.111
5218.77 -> 2.153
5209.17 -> 1.765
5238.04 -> 2.04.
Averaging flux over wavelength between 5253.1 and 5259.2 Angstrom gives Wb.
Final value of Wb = 2.07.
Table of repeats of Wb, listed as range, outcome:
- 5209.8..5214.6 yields 1.72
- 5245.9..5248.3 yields 1.96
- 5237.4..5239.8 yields 2.04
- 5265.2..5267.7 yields 1.79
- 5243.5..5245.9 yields 2.22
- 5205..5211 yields 1.72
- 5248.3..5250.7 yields 2.17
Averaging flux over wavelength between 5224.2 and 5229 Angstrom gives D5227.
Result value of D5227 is 1.95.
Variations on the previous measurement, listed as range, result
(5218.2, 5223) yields 2.07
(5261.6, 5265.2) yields 1.85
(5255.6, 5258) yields 2.04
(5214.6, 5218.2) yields 2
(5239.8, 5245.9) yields 2.12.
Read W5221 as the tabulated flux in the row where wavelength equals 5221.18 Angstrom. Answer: 2.031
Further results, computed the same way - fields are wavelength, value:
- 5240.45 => 2.028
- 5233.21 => 1.919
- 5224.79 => 1.982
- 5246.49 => 1.895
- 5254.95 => 2.112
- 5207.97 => 1.757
